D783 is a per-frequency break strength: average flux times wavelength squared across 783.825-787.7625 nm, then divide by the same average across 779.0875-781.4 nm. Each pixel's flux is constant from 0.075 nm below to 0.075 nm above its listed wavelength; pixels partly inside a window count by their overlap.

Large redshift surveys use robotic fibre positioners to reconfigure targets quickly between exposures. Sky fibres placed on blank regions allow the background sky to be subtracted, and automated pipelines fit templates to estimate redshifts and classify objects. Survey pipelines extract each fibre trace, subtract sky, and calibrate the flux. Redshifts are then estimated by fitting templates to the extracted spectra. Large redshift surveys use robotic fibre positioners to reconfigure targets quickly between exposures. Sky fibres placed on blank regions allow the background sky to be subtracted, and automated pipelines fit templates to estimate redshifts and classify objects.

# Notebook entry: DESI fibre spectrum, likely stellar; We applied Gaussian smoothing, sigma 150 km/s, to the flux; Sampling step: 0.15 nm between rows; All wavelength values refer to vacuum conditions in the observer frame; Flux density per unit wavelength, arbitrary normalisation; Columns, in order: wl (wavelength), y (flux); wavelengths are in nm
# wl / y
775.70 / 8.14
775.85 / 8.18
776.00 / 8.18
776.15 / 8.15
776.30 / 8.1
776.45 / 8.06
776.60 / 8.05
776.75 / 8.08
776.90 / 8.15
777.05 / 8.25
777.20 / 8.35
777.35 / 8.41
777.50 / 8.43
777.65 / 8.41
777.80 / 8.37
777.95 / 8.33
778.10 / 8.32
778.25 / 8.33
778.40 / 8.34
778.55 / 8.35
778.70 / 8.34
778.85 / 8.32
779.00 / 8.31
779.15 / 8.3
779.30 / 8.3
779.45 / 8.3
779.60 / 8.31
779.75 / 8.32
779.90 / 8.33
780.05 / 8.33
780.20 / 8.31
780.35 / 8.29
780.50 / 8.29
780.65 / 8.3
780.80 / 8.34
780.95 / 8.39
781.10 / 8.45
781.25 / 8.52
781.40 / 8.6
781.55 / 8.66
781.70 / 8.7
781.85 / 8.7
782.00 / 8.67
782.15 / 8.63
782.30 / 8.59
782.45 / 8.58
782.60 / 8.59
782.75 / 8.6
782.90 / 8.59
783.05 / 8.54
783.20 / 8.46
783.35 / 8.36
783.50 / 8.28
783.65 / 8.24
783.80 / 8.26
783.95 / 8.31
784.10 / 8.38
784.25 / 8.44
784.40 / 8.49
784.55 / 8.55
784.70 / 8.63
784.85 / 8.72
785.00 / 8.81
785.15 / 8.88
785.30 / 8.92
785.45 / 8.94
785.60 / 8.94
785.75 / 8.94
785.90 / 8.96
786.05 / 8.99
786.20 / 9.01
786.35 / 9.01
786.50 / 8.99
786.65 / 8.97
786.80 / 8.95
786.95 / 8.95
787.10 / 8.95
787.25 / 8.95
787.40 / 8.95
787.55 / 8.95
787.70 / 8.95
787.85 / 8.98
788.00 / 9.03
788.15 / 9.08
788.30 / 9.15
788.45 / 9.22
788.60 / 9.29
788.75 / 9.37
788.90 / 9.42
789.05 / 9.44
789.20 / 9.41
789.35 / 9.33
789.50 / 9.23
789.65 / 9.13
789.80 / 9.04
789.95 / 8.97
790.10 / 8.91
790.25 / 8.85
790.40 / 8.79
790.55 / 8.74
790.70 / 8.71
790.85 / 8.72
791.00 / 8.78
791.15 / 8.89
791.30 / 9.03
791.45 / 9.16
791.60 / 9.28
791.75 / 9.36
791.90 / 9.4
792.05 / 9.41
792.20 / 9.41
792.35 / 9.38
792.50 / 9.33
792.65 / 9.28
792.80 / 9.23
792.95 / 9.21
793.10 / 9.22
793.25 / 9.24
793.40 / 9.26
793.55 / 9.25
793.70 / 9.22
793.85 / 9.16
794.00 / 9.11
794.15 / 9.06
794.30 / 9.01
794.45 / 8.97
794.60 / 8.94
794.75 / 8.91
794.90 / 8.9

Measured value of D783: 1.1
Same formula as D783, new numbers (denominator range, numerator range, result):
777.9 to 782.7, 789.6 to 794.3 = 1.11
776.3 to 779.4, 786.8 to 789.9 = 1.13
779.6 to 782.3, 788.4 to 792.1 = 1.10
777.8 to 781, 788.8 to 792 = 1.12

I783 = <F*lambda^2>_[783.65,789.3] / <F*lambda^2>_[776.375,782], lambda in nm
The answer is 1.1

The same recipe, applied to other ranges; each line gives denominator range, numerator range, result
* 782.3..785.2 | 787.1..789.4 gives 1.09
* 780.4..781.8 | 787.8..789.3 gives 1.11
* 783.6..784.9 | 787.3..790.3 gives 1.09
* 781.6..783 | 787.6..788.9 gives 1.08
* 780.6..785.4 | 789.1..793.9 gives 1.09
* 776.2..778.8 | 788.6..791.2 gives 1.13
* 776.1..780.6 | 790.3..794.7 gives 1.14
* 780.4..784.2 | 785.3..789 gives 1.08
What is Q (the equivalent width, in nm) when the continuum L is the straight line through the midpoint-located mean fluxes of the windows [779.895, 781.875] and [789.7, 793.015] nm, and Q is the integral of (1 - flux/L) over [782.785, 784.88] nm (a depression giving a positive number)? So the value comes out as 0.04 nm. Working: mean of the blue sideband 8.44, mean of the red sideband 9.09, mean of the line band 8.44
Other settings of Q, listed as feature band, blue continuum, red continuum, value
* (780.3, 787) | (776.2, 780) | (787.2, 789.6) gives 0.10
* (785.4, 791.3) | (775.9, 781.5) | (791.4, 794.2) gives -0.04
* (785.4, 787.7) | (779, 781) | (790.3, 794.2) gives -0.05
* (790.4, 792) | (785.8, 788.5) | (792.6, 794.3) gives 0.02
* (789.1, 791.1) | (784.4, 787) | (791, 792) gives 0.03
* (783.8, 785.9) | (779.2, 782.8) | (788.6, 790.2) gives 0.03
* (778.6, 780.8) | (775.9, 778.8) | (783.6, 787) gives 0.03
